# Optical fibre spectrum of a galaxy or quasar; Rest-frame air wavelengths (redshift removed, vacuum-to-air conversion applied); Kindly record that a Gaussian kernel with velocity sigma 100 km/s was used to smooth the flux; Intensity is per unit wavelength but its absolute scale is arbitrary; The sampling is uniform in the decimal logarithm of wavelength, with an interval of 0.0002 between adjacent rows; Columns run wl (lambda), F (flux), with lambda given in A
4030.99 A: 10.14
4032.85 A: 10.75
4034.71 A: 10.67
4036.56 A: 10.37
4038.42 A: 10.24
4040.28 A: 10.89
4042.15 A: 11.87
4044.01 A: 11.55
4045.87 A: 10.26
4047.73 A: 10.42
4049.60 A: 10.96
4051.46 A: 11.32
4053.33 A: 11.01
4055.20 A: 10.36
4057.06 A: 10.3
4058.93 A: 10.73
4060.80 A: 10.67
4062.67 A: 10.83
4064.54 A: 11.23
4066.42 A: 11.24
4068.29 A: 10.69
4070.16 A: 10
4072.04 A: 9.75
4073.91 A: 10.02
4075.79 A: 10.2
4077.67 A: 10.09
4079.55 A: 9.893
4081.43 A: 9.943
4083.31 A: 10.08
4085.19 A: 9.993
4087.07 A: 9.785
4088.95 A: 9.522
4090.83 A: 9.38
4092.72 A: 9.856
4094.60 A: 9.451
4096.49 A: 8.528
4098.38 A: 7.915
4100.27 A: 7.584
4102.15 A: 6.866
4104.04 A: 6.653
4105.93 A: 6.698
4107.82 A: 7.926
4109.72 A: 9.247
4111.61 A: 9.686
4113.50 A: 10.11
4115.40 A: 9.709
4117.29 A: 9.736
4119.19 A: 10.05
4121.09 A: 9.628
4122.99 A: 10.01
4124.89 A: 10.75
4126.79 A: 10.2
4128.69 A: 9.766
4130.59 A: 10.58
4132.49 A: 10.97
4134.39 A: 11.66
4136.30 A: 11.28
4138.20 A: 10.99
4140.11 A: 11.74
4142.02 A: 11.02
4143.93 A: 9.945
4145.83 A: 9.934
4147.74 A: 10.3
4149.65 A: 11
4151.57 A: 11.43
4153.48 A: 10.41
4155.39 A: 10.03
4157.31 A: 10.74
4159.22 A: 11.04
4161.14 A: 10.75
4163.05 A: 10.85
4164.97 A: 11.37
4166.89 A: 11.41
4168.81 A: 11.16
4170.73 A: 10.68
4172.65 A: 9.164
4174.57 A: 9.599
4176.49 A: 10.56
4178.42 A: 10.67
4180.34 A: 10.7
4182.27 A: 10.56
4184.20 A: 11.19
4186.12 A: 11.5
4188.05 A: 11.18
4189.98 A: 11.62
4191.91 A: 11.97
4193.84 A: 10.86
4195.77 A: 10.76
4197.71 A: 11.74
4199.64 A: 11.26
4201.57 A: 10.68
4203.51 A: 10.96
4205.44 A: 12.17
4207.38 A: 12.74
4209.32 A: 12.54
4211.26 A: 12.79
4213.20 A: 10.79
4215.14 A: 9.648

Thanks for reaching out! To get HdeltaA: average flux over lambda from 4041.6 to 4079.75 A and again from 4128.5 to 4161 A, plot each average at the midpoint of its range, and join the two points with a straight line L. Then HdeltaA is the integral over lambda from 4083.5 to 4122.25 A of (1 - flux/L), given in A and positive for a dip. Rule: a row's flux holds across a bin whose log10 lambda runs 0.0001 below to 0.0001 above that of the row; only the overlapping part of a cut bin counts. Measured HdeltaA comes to 6.4 A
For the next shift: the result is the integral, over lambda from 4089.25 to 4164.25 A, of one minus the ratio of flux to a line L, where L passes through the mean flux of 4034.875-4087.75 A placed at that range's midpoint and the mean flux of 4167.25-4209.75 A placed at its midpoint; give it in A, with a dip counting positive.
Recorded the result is 6.7 A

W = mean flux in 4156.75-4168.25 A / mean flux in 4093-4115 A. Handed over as 1.33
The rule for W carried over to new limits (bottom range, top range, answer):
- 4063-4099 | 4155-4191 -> 1.09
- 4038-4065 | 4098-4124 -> 0.80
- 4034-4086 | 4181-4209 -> 1.08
